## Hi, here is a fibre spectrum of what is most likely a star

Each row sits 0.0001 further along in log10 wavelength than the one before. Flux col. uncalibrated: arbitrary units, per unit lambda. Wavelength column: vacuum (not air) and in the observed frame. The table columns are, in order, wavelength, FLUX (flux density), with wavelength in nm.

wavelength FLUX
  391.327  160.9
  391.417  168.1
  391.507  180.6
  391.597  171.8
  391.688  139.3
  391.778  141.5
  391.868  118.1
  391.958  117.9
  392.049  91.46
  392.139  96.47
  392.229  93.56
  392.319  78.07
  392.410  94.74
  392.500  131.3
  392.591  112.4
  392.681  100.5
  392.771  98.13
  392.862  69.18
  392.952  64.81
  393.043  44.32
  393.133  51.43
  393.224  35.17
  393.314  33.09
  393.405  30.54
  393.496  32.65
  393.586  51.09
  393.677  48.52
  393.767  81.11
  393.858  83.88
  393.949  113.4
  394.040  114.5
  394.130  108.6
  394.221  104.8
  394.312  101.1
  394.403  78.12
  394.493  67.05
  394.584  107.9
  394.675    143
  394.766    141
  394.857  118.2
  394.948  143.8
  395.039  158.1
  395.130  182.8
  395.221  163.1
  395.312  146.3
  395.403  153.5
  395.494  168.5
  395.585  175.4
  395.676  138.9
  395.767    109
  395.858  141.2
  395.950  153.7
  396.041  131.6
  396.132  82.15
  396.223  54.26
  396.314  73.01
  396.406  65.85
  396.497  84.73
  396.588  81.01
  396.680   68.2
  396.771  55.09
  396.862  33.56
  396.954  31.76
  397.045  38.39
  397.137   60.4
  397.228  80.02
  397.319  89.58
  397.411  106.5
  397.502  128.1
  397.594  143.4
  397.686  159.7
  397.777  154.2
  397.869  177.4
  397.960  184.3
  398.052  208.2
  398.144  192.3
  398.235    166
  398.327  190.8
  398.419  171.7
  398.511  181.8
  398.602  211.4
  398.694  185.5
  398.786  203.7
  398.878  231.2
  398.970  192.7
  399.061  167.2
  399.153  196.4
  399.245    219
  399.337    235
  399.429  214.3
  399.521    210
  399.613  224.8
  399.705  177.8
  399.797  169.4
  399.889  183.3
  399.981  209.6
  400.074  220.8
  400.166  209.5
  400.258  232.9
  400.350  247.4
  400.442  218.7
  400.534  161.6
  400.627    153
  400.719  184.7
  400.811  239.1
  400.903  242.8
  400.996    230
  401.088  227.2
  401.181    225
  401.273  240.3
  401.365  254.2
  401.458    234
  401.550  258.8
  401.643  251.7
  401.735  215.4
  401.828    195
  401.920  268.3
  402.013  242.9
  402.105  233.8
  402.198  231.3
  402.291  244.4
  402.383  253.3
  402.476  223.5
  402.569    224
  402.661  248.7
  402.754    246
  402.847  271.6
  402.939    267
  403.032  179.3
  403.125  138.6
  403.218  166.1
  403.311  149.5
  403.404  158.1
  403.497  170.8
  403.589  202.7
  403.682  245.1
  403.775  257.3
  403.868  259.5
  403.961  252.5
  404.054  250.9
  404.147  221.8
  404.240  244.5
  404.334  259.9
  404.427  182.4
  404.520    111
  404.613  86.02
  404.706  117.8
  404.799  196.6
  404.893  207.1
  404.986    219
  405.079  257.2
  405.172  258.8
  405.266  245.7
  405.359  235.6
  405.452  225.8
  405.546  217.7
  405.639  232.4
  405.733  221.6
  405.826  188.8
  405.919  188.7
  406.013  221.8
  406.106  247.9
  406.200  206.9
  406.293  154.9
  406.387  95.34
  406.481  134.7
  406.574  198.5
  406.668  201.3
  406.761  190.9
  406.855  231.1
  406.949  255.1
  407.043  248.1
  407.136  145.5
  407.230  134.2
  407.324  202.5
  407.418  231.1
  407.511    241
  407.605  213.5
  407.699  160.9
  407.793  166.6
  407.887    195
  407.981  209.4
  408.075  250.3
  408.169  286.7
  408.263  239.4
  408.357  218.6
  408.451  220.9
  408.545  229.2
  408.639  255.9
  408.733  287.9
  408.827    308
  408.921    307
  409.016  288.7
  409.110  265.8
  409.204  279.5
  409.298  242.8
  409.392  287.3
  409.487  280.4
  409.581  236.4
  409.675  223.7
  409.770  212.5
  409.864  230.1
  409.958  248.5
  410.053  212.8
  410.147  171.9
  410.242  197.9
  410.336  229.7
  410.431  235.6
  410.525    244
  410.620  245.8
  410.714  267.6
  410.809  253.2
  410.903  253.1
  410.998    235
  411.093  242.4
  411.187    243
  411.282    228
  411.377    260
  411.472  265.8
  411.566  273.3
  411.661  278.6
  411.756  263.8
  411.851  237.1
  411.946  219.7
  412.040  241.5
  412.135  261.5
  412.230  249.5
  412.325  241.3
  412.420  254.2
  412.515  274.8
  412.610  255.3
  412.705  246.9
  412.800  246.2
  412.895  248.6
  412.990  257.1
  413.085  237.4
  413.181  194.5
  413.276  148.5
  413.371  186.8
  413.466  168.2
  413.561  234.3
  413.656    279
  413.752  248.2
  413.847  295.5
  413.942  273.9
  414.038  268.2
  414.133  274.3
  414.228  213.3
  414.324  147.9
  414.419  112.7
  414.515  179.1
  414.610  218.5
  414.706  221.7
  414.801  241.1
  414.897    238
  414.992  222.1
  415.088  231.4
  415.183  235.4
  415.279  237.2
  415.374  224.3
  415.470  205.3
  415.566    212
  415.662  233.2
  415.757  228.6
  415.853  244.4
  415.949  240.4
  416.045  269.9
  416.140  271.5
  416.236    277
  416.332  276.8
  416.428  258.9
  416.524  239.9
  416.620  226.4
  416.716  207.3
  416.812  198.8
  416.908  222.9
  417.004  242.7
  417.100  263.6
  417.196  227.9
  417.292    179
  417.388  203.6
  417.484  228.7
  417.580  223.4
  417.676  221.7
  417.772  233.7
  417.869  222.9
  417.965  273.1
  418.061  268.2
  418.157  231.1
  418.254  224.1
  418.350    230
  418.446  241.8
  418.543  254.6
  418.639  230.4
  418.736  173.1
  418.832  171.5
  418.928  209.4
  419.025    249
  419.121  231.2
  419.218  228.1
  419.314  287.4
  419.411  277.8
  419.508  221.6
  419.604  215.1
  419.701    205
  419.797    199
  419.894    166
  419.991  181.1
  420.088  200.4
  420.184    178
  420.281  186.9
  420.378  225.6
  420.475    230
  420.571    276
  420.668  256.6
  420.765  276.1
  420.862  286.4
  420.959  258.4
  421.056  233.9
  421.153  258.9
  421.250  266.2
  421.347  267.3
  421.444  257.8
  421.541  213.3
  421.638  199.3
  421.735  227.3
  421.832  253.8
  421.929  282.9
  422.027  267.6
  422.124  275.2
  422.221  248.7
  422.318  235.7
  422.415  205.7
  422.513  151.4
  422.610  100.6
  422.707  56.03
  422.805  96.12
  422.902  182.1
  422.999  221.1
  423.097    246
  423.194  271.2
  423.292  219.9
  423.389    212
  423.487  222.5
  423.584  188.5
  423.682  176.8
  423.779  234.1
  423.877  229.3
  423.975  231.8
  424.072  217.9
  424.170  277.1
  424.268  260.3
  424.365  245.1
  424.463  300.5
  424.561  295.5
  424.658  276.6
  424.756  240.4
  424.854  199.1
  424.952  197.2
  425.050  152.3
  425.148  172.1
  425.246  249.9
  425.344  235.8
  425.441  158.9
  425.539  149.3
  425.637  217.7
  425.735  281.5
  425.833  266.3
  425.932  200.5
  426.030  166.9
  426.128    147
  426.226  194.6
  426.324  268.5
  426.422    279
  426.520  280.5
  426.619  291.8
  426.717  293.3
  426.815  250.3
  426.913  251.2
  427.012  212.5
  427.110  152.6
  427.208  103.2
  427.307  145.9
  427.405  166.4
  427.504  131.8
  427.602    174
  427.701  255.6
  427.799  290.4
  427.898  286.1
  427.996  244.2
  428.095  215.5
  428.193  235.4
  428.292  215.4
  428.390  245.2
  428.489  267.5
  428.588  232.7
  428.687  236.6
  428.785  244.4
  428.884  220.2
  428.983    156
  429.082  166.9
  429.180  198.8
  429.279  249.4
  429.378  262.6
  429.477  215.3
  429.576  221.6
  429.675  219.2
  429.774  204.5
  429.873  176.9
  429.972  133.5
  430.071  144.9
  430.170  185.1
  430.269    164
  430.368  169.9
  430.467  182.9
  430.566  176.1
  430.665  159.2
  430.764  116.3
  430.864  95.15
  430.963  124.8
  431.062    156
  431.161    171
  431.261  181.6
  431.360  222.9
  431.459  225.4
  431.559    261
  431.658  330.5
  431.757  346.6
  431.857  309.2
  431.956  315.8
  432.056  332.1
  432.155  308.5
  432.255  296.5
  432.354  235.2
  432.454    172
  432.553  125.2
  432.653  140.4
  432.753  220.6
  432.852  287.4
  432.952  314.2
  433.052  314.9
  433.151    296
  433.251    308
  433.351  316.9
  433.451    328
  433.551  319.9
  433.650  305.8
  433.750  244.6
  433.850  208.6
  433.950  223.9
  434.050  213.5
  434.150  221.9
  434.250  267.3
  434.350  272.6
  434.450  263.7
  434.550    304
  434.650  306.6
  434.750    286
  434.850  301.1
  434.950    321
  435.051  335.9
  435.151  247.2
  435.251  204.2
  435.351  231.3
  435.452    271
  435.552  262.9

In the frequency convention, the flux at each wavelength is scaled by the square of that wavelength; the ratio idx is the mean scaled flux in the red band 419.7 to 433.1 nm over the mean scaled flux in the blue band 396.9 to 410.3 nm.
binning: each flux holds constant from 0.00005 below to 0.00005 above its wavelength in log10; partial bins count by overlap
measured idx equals 1.18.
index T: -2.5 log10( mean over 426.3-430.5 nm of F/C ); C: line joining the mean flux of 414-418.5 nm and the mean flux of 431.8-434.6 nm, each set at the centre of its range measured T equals 0.191 mag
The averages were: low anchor 230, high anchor 267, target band 215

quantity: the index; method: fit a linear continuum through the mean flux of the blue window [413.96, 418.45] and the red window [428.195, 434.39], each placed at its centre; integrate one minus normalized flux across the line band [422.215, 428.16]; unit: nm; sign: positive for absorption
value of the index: 0.37 nm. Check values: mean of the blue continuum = 230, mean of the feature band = 215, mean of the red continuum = 229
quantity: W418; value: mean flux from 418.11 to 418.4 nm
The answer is 228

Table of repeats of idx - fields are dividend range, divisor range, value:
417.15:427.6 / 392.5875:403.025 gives 1.58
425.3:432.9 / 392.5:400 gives 1.98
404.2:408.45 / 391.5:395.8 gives 2.05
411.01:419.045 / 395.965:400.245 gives 1.69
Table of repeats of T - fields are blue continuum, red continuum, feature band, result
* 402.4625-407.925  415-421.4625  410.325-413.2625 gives -0.13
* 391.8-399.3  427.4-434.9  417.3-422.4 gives -0.19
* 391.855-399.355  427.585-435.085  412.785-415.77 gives -0.23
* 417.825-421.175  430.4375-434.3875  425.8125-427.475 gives 0.11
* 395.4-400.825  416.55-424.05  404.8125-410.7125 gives -0.21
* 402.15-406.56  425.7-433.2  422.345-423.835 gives 0.17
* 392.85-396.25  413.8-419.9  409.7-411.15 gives -0.20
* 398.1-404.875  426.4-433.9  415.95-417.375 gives -0.10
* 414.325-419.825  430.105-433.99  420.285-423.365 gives 0.02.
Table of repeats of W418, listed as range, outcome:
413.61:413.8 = 263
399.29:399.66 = 221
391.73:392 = 126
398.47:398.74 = 193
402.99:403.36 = 158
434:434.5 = 248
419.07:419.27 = 232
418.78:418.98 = 191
